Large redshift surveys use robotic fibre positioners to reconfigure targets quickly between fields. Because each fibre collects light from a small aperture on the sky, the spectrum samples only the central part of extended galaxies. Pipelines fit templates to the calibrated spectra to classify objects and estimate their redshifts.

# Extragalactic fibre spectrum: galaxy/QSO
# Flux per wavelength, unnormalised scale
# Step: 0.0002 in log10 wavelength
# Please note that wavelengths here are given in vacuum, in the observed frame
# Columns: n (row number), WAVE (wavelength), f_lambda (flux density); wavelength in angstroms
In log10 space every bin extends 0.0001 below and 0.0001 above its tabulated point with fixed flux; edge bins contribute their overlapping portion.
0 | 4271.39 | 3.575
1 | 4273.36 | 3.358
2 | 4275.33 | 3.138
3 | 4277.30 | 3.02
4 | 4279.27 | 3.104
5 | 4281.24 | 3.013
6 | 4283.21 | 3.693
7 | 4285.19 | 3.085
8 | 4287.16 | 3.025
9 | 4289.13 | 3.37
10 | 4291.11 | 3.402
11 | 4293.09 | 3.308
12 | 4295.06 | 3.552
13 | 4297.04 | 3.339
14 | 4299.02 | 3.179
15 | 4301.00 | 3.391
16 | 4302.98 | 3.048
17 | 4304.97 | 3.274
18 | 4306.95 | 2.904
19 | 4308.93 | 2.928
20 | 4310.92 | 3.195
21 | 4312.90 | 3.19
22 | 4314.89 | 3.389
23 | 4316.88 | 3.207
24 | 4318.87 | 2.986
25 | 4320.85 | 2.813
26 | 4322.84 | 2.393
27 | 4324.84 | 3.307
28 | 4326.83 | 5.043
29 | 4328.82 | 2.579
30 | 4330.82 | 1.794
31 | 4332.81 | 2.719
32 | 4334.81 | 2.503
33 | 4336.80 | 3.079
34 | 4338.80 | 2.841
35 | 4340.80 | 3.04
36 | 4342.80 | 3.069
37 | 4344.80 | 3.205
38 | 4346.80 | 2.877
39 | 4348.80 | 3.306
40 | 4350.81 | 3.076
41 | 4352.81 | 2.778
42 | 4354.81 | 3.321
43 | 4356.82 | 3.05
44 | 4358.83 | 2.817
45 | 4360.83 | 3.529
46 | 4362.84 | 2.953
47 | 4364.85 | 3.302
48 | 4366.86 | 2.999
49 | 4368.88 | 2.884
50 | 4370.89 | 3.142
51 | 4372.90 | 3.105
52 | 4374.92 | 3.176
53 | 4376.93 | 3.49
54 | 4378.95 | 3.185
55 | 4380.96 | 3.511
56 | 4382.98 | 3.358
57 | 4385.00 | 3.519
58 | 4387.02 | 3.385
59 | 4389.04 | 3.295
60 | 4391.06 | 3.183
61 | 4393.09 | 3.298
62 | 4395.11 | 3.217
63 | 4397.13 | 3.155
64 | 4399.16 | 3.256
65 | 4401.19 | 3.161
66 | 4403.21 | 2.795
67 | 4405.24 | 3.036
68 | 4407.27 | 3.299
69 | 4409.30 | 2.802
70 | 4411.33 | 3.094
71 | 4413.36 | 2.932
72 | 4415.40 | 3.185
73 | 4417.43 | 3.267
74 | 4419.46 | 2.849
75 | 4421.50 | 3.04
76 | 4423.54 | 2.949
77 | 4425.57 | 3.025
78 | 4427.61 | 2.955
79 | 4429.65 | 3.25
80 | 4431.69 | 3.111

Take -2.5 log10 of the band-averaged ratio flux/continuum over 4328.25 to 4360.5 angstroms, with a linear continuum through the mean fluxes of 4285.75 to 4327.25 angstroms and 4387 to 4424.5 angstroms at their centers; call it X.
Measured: 0.10 mag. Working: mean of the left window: 3.22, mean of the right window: 3.11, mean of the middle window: 2.9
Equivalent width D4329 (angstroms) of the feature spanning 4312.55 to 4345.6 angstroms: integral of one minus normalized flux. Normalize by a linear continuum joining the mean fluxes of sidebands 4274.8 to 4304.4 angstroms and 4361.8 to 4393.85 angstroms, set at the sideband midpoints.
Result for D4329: 2.4 angstroms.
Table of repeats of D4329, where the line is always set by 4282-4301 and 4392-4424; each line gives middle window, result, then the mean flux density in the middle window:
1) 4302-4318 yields 0.7 angstroms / 3.14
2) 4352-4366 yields 0.3 angstroms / 3.11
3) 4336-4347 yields 0.7 angstroms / 3.03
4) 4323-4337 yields 1.2 angstroms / 2.96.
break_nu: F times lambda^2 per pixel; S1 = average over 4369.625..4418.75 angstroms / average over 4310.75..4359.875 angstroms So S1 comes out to 1.09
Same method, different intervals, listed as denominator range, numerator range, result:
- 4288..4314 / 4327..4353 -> 0.92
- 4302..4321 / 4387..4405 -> 1.06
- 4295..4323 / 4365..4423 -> 1.05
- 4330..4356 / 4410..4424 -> 1.08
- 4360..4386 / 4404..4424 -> 0.96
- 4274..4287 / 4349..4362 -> 1.01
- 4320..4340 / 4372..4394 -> 1.17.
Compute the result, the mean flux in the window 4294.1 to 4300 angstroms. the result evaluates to 3.35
